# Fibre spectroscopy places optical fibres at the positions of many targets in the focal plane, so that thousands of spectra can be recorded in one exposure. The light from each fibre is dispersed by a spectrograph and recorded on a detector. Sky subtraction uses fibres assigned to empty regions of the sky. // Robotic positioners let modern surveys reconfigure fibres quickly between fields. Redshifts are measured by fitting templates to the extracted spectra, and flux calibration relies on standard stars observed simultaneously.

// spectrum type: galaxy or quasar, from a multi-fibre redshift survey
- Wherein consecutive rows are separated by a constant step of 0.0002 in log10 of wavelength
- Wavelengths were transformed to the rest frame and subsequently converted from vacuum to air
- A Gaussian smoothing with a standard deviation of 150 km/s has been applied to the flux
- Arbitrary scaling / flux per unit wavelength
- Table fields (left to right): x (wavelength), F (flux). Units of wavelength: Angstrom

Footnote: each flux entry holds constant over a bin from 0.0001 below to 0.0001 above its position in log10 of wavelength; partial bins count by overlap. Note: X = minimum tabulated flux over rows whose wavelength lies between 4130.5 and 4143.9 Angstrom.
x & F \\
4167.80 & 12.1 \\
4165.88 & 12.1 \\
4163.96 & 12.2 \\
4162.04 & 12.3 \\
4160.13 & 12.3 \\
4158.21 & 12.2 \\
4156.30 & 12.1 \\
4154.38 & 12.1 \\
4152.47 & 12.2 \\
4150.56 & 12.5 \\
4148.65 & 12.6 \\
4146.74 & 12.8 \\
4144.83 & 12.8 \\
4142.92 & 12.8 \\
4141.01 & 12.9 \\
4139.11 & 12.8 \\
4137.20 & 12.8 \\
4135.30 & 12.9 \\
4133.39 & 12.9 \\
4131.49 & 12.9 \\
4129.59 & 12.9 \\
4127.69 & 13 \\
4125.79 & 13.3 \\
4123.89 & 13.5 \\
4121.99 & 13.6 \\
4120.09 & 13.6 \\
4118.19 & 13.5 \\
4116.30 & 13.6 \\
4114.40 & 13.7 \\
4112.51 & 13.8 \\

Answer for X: 12.8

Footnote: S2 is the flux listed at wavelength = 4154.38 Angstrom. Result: 12.1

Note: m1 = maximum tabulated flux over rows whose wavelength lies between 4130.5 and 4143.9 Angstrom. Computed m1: 12.9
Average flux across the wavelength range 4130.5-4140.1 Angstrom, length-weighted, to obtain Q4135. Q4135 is 12.9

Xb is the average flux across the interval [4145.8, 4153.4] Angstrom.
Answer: 12.5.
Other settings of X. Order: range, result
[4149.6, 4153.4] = 12.2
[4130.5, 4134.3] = 12.9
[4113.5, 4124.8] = 13.5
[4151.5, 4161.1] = 12.1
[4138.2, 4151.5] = 12.5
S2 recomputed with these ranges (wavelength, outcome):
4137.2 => 12.8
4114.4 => 13.7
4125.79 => 13.3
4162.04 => 12.3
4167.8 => 12.1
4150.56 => 12.5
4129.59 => 12.9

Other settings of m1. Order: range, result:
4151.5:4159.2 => 12.2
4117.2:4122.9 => 13.6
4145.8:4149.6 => 12.8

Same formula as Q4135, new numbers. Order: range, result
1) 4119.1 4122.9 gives 13.6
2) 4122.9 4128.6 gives 13.3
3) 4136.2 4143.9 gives 12.8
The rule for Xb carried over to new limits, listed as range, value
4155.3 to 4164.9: 12.2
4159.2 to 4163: 12.3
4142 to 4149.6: 12.7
